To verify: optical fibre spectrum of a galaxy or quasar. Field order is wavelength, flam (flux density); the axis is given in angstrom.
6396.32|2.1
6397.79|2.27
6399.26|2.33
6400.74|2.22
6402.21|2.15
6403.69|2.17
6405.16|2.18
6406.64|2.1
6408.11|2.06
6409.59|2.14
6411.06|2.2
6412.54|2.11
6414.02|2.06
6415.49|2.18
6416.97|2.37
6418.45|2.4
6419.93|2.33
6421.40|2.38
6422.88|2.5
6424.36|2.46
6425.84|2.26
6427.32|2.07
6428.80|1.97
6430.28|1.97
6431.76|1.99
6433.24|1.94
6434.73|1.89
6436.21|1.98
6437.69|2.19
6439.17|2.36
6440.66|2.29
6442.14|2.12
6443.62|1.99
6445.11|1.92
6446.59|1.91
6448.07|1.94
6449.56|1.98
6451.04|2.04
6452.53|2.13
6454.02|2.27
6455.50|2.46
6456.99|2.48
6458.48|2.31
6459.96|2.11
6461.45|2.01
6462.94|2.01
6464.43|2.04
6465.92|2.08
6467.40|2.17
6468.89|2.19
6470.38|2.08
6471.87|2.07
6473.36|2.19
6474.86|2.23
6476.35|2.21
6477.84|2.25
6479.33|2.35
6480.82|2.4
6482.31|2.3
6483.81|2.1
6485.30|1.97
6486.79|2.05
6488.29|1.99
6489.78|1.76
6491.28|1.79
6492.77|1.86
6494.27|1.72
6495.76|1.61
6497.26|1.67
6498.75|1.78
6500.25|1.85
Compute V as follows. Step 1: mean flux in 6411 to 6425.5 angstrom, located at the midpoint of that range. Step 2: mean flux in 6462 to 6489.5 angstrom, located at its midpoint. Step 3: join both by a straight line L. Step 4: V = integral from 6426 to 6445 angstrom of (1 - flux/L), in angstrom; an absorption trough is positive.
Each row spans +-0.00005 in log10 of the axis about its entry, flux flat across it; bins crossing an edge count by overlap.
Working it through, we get 1.59 angstrom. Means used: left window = 2.3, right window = 2.14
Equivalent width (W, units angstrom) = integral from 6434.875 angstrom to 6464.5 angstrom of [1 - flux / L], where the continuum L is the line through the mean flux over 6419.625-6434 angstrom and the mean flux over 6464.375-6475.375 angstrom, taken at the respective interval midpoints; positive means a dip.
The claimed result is 0.45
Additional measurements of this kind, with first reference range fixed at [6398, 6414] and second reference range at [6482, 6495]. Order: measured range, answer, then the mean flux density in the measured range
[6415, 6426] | -1.3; 2.37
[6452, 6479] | -2.5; 2.19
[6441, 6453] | 0.2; 2.01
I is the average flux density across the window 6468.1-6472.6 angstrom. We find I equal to 2.11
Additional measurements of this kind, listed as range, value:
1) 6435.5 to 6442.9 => 2.19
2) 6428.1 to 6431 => 1.97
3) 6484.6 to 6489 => 2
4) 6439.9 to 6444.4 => 2.13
